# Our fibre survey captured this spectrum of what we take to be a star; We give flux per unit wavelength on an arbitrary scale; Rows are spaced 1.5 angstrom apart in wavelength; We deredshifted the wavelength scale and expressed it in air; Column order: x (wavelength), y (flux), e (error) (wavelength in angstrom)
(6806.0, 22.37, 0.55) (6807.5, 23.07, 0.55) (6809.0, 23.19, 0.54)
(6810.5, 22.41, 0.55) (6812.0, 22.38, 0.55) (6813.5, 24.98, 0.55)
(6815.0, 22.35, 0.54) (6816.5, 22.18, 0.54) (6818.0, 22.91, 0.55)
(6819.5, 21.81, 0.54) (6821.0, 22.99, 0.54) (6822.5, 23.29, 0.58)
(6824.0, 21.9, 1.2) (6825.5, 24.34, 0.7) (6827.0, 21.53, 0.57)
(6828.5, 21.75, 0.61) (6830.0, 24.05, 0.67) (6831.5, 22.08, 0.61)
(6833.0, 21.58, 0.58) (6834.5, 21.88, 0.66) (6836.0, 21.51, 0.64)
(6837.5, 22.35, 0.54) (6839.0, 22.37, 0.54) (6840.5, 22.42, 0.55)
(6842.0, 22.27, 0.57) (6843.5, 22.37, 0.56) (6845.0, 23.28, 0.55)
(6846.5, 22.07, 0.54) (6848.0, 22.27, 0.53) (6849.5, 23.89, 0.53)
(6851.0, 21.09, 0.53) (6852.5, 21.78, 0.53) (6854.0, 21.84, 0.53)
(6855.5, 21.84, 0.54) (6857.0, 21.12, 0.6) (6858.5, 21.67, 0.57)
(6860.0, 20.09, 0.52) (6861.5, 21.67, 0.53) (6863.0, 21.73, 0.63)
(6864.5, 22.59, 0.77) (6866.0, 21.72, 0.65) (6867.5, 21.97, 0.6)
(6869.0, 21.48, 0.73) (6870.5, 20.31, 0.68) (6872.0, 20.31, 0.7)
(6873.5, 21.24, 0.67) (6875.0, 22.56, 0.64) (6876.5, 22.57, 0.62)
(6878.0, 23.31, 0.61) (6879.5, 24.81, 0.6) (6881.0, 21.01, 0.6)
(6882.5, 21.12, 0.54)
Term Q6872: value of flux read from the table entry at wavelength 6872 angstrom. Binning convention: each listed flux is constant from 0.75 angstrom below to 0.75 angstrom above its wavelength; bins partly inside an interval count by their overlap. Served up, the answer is 20.31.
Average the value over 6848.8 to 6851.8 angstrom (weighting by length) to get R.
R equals 22.5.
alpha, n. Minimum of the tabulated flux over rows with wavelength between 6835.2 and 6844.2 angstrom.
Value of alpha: 21.51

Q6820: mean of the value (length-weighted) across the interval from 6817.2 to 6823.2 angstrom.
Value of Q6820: 22.7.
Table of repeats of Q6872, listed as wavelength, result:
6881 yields 21.01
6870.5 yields 20.31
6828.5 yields 21.75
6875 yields 22.56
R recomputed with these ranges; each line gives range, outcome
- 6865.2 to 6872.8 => 21.2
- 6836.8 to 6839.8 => 22.4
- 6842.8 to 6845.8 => 22.8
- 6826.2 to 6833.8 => 22.2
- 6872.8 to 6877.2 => 22.1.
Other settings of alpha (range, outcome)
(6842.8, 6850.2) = 22.07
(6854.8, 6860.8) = 20.09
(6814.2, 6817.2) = 22.18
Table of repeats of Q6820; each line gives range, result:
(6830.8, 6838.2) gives 21.9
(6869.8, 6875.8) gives 21.1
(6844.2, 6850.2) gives 22.9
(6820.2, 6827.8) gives 22.8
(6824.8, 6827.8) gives 22.9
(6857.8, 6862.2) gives 21.1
